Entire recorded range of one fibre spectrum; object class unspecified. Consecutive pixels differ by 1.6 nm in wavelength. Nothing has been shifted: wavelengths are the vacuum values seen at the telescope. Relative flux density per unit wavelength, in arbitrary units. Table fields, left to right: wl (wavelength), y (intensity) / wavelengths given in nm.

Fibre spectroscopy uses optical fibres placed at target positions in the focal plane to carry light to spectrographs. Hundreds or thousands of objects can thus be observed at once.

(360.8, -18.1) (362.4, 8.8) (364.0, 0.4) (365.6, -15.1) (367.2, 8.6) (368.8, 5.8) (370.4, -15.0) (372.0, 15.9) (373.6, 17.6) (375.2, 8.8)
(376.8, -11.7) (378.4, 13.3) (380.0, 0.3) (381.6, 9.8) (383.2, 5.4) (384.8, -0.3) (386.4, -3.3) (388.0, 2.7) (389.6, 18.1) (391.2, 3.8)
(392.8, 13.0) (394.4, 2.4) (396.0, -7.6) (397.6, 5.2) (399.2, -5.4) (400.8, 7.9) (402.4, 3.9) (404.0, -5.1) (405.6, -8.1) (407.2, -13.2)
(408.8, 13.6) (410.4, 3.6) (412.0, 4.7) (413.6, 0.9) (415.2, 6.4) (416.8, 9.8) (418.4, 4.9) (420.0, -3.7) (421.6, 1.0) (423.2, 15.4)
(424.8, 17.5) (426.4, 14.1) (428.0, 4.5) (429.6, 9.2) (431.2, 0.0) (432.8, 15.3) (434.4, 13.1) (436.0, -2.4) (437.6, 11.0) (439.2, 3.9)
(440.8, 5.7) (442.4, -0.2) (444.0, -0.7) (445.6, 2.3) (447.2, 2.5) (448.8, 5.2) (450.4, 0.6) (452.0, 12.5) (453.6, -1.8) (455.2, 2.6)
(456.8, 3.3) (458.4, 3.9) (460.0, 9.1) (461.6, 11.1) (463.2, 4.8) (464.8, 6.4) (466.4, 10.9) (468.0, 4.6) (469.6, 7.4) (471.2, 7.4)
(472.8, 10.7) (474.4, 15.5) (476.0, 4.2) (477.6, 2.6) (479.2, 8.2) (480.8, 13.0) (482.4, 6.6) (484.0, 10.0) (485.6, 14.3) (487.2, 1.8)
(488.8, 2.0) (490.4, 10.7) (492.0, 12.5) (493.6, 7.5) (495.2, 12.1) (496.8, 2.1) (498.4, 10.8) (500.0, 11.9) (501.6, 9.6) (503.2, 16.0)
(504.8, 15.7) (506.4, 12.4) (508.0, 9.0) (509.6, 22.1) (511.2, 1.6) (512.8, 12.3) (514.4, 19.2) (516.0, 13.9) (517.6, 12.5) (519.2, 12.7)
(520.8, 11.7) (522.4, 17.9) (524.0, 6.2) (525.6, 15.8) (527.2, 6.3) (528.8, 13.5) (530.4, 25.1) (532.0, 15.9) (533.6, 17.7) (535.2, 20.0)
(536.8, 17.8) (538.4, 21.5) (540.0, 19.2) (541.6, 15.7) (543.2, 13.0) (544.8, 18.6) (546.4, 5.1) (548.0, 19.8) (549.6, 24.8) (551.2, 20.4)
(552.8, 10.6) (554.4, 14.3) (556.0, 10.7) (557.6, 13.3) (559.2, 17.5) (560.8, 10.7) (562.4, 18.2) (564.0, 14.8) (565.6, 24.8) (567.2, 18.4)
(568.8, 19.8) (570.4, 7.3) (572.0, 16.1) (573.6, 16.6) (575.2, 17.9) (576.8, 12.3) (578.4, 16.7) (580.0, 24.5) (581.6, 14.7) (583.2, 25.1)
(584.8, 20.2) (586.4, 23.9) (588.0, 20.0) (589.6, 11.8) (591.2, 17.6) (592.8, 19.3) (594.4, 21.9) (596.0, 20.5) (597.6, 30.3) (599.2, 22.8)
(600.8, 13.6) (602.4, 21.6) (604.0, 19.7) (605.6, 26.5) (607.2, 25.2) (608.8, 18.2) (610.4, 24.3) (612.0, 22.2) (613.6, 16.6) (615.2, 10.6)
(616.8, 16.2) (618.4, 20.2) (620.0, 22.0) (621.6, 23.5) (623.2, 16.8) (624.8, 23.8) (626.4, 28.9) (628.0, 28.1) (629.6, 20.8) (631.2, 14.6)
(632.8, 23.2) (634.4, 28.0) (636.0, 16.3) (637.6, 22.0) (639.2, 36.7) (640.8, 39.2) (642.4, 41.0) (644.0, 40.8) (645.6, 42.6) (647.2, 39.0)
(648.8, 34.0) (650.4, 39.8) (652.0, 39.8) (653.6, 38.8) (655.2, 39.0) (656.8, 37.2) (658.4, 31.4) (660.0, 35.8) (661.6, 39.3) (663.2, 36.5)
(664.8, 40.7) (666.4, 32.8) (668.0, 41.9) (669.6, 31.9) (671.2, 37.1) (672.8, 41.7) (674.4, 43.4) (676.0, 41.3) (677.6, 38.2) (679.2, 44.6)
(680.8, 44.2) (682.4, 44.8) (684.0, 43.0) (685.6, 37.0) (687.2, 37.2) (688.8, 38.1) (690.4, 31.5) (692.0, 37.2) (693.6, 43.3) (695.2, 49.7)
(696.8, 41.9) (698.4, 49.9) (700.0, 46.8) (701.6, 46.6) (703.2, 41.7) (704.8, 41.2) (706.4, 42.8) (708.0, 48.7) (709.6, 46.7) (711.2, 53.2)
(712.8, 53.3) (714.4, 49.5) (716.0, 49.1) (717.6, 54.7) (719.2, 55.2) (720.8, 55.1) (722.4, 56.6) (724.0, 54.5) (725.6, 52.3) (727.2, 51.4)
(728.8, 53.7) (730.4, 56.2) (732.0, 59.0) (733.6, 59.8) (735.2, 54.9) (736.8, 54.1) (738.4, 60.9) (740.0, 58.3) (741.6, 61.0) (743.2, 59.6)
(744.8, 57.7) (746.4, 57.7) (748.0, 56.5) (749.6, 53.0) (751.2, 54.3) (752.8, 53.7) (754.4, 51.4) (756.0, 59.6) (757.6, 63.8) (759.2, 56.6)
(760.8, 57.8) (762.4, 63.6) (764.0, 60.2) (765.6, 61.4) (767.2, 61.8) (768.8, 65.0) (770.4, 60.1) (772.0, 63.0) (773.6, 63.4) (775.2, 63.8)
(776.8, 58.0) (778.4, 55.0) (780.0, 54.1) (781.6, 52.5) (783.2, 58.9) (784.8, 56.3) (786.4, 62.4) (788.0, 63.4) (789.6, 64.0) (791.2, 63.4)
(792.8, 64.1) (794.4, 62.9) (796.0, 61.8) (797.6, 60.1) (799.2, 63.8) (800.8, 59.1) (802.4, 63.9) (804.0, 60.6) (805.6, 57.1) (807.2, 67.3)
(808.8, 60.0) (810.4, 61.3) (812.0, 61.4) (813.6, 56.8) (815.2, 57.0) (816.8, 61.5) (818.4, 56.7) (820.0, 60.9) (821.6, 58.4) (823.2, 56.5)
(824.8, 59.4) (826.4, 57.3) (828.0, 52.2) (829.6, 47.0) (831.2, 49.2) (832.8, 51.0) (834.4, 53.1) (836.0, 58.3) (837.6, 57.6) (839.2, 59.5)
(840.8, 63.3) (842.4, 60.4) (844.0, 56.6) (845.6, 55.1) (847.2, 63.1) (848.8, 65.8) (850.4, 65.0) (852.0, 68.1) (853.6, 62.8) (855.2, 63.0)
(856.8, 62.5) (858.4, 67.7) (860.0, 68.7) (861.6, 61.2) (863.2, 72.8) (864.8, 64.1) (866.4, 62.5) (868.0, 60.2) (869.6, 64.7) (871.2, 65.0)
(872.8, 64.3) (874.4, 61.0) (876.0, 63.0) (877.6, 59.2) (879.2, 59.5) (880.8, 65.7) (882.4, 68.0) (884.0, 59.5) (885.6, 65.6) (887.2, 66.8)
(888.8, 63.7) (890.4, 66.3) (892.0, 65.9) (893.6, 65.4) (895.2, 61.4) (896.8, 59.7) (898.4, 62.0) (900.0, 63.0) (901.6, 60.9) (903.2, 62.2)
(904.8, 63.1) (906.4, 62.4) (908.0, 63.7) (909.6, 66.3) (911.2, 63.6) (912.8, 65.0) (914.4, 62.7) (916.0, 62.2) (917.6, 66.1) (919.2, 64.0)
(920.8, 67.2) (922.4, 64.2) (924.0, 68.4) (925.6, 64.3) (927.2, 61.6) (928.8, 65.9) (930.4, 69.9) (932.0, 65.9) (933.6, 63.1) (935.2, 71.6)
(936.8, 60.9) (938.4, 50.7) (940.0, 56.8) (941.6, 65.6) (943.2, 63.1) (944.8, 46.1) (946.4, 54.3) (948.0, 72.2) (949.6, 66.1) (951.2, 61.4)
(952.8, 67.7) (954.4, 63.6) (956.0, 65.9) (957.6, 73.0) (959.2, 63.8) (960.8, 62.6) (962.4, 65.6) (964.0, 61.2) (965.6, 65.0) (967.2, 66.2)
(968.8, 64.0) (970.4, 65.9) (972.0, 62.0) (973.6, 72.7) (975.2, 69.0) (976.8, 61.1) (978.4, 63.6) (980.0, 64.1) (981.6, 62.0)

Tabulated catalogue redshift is 0.60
